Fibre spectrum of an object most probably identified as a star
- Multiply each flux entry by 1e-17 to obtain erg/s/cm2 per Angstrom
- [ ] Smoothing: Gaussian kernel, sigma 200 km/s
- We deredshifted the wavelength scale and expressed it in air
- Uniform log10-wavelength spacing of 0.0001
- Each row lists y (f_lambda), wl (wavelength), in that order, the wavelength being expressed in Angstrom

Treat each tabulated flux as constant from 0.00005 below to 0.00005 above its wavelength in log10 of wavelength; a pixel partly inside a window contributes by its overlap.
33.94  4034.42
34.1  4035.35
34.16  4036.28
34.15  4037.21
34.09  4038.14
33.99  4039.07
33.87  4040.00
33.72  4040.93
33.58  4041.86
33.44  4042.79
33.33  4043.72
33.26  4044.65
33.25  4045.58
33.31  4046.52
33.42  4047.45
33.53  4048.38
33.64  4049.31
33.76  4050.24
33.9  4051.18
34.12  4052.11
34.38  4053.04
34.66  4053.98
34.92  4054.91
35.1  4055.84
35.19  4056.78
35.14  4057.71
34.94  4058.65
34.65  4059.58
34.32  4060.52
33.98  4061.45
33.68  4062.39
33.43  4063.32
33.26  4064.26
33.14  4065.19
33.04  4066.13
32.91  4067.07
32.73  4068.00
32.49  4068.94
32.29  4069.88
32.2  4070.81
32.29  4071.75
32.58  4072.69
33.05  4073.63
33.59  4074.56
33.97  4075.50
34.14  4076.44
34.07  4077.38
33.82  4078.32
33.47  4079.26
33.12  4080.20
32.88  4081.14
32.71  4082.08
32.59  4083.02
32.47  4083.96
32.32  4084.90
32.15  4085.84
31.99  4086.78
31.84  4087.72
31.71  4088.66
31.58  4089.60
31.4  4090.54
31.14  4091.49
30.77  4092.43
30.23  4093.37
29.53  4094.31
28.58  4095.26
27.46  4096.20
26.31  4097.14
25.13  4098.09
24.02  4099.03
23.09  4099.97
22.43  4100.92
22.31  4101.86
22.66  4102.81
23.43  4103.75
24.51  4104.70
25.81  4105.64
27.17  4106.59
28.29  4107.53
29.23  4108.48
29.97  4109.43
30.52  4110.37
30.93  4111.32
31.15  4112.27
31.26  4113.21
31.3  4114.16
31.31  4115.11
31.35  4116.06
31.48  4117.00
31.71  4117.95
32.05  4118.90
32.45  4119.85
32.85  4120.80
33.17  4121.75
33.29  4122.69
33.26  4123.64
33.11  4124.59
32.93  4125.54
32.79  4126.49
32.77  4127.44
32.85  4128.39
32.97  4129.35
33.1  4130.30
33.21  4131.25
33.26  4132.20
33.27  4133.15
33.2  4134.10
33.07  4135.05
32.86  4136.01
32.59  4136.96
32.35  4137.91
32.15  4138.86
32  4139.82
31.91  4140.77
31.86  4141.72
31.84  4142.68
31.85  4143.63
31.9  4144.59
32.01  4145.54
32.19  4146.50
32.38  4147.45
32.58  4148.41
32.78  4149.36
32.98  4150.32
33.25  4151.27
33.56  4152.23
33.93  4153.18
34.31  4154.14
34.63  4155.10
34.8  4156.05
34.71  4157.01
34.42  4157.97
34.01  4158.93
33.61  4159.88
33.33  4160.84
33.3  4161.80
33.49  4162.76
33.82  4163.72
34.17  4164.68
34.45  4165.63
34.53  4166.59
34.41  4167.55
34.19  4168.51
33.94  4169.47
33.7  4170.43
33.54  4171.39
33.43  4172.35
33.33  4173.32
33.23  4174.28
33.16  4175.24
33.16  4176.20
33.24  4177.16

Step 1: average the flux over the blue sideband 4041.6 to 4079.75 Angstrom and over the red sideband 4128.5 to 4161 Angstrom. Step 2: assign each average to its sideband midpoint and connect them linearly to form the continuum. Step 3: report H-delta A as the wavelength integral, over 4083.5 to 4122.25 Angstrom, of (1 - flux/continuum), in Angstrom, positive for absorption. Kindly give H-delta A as 4.75 Angstrom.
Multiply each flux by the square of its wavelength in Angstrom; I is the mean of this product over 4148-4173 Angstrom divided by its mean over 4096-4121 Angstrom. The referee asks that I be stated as 1.23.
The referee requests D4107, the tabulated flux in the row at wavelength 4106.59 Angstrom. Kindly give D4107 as 27.17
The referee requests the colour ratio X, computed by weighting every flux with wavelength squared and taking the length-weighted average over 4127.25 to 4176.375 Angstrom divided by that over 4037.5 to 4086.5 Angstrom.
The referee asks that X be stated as 1.04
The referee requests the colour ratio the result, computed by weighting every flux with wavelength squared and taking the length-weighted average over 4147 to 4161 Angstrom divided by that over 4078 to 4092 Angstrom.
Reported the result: 1.08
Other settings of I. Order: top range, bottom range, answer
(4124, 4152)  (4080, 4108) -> 1.17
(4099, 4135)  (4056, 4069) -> 0.92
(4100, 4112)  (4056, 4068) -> 0.79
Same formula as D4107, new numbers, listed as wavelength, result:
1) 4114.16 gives 31.3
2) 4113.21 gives 31.26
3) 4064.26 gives 33.26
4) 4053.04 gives 34.38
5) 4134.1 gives 33.2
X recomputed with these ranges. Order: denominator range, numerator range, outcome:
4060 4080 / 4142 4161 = 1.04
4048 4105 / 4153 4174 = 1.12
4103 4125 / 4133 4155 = 1.09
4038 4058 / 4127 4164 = 1.02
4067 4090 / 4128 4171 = 1.05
